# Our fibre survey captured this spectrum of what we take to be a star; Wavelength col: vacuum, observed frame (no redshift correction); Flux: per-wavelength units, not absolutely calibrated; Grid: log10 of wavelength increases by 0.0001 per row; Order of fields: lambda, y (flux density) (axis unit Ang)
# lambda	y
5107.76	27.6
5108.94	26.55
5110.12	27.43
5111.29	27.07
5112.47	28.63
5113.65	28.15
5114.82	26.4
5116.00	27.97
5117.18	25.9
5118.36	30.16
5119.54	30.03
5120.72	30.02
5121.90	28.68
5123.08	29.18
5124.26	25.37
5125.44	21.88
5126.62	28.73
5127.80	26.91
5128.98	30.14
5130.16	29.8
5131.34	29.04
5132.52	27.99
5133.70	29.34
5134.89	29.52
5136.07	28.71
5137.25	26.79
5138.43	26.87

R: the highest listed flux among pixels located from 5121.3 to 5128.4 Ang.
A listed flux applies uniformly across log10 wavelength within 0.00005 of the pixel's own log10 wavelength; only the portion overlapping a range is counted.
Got 29.18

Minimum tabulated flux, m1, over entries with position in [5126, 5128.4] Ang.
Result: 26.91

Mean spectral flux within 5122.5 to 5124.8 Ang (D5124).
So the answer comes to 27.3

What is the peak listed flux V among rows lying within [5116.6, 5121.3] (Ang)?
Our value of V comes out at 30.16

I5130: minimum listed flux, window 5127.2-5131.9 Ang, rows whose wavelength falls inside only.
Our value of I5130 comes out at 26.91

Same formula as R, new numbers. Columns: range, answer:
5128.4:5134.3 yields 30.14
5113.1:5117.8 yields 28.15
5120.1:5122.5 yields 30.02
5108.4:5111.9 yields 27.43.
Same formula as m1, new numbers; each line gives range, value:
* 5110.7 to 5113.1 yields 27.07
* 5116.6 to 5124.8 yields 25.37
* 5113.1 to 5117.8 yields 25.9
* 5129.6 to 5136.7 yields 27.99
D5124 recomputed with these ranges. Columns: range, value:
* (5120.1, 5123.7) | 29.2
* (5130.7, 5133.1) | 28.6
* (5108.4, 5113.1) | 27.4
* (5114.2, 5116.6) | 27.2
